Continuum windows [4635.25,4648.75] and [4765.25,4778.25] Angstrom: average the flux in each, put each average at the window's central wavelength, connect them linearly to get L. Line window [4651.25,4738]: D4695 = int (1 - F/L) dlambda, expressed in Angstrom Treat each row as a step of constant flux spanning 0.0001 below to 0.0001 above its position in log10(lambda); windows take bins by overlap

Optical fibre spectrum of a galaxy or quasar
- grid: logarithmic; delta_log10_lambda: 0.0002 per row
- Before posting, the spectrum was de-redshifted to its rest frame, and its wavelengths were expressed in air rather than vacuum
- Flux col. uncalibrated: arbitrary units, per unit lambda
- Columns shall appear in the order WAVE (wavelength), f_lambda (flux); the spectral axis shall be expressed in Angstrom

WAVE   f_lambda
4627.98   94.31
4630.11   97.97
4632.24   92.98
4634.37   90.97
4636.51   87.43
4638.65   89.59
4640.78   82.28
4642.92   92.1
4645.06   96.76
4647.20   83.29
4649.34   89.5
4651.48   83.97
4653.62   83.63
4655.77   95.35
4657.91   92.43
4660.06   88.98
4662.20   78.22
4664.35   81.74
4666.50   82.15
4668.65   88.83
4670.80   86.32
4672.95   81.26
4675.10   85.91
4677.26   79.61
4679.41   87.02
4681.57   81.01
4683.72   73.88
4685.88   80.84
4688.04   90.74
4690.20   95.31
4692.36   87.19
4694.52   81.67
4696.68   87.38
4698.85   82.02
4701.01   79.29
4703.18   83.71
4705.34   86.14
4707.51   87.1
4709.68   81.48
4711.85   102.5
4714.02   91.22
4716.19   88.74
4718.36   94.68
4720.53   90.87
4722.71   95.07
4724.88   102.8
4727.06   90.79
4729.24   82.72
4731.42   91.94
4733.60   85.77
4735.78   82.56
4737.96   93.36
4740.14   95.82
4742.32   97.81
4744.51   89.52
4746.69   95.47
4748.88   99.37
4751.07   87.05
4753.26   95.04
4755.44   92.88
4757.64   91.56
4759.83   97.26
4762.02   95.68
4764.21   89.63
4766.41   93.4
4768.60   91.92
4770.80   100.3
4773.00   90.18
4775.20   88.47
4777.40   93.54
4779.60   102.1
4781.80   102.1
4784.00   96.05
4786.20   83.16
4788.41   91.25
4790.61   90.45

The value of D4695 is 3.3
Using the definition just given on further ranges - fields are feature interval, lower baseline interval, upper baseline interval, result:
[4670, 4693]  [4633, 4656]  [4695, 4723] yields 1.0 Angstrom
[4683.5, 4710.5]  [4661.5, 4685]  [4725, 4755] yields 0.3 Angstrom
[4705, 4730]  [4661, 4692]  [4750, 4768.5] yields -0.9 Angstrom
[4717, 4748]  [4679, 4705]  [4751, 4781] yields -0.9 Angstrom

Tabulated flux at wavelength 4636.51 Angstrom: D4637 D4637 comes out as 87.43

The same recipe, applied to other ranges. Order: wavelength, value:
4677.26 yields 79.61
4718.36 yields 94.68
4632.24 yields 92.98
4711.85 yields 102.5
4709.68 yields 81.48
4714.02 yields 91.22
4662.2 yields 78.22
